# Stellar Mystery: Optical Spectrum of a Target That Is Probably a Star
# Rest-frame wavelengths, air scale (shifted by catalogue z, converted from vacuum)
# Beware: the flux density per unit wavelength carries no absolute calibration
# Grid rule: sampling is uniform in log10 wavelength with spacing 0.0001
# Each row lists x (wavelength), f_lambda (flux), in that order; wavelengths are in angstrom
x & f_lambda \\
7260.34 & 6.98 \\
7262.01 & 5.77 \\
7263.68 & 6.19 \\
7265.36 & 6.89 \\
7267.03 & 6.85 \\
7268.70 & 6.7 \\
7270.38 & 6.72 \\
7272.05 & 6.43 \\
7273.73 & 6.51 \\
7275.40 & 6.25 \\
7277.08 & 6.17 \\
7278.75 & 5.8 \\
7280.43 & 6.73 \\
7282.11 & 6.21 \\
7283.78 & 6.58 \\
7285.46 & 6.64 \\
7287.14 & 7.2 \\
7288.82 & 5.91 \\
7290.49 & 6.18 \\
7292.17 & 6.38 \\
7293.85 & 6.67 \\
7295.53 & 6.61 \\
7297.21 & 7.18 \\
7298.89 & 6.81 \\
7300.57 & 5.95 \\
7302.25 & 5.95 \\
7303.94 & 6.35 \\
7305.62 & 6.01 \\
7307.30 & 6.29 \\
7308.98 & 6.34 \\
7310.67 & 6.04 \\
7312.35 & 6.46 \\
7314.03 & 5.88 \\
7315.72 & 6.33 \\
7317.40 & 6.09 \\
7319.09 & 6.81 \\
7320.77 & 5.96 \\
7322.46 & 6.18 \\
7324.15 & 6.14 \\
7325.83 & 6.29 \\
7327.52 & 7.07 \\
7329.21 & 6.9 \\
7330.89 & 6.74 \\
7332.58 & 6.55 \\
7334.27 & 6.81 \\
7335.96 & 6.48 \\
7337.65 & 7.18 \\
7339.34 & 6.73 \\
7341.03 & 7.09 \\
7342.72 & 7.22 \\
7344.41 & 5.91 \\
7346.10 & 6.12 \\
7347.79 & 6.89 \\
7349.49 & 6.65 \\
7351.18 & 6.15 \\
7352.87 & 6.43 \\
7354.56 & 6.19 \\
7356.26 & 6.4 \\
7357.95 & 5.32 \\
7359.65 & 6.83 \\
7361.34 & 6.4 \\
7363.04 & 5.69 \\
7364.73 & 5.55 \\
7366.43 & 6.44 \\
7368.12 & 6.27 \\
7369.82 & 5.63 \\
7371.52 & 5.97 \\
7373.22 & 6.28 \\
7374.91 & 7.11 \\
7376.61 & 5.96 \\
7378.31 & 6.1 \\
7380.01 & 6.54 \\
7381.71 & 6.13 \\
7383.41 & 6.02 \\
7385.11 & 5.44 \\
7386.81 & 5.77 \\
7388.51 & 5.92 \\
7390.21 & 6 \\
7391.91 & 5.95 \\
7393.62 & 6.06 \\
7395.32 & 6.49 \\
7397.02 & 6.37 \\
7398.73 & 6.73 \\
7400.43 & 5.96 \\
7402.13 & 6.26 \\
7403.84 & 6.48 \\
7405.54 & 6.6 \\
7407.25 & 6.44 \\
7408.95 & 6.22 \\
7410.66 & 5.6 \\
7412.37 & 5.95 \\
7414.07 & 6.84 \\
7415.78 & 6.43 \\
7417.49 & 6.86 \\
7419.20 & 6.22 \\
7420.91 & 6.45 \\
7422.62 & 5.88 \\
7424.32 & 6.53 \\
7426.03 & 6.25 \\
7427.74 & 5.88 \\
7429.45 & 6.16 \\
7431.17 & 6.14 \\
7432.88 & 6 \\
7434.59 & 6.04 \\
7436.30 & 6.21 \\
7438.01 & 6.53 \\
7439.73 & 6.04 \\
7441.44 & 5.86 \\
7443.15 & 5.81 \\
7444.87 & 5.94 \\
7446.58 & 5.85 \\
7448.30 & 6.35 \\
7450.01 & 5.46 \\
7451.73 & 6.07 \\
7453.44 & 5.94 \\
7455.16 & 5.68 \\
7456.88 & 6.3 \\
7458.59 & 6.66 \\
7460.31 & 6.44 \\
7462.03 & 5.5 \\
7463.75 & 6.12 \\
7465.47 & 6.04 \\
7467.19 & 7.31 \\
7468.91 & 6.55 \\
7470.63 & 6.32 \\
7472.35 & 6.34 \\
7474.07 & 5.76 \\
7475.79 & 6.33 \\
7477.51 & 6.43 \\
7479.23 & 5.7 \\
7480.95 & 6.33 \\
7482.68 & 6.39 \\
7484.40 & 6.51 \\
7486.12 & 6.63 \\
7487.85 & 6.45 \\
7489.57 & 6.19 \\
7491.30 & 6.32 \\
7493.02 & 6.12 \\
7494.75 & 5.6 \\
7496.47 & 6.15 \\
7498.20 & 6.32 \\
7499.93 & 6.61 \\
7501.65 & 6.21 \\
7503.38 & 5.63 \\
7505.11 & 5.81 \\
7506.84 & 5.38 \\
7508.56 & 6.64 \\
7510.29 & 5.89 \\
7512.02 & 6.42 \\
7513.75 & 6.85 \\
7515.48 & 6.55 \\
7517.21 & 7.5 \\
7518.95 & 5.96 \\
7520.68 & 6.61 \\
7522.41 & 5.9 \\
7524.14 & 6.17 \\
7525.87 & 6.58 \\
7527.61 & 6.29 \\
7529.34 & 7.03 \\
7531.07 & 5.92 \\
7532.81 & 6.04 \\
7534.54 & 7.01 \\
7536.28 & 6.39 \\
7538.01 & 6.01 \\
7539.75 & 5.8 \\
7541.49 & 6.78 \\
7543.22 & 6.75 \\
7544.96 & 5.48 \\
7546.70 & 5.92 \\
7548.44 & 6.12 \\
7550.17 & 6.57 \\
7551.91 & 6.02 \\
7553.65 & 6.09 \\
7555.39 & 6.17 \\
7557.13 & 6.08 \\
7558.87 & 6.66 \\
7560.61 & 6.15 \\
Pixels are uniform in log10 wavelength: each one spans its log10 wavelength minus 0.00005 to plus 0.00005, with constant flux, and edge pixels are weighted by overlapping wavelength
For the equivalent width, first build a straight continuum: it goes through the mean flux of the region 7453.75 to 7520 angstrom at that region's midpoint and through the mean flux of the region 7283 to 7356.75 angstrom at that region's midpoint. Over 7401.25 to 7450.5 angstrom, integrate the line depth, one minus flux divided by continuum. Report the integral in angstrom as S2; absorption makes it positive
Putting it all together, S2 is 1.17 angstrom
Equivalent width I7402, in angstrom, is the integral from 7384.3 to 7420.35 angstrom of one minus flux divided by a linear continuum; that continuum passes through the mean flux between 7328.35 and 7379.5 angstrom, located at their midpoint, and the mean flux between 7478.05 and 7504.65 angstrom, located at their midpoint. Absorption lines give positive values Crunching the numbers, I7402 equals 0.63 angstrom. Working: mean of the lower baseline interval 6.4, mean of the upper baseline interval 6.21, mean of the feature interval 6.22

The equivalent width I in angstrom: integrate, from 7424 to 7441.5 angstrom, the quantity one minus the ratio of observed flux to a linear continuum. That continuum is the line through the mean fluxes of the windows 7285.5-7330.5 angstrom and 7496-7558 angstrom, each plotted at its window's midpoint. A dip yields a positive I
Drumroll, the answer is 0.5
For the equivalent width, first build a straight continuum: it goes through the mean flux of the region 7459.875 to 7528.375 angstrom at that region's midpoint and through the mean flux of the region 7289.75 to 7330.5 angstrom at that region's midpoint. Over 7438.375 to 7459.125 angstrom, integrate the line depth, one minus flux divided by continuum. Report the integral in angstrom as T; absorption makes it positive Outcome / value 1.0 angstrom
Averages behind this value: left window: 6.37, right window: 6.27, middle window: 6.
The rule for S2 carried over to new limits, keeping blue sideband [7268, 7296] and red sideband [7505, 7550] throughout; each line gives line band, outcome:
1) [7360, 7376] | 0.6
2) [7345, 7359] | 0.3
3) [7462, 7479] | 0.2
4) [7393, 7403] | 0.1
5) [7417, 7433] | 0.3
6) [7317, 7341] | -0.6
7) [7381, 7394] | 1.0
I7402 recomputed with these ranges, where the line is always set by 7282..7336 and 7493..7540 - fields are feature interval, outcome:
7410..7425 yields 0.1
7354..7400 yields 1.8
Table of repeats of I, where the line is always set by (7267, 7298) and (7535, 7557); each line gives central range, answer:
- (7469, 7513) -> 0.5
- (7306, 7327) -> 0.7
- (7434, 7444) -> 0.4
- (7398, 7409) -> -0.1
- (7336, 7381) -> 0.4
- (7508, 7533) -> -0.9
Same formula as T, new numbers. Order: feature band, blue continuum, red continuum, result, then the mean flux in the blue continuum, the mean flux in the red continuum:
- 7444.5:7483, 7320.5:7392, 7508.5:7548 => 1.1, 6.32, 6.36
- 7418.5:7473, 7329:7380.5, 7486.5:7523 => 1.4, 6.4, 6.25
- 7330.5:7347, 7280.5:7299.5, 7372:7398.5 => -0.8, 6.58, 6.15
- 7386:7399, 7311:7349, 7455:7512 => 0.5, 6.53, 6.21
